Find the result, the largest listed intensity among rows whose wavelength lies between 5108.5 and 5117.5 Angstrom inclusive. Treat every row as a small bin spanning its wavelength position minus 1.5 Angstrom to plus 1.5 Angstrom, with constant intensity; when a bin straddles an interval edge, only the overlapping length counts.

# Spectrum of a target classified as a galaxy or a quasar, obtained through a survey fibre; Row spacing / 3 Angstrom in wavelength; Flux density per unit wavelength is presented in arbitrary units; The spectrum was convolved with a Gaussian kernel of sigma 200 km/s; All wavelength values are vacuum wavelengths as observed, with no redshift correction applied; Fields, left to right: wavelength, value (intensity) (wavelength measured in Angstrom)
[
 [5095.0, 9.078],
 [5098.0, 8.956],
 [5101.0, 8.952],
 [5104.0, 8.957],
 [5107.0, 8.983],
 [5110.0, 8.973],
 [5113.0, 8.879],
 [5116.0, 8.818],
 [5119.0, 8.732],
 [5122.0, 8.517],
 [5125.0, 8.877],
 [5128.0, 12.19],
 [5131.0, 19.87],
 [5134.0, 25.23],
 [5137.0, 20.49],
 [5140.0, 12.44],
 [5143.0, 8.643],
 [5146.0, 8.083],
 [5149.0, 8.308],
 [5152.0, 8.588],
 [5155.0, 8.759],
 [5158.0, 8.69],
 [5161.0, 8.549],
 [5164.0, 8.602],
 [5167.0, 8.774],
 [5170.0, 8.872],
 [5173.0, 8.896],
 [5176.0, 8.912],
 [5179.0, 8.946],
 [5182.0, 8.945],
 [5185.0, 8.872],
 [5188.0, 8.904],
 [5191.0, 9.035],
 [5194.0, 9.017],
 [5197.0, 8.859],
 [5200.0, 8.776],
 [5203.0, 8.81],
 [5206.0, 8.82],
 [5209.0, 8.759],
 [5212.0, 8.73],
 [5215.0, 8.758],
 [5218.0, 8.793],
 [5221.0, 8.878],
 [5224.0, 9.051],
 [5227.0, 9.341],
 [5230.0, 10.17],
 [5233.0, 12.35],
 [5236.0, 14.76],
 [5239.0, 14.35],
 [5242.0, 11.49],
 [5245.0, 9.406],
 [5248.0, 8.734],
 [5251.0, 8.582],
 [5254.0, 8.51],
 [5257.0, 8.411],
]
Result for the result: 8.973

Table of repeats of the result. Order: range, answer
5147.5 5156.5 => 8.759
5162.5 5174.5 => 8.896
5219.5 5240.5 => 14.76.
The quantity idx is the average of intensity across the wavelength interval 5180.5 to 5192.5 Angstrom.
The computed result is 8.94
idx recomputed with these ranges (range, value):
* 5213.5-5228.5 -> 8.96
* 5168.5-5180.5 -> 8.91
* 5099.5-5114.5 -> 8.95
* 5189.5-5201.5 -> 8.92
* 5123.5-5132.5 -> 13.6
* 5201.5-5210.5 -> 8.8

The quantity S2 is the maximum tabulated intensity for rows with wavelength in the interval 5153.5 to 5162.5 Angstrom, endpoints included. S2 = 8.759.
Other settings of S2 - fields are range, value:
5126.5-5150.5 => 25.23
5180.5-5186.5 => 8.945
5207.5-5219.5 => 8.793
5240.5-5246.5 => 11.49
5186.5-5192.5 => 9.035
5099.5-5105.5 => 8.957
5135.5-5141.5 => 20.49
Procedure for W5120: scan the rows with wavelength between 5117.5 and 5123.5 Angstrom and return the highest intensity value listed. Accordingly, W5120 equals 8.732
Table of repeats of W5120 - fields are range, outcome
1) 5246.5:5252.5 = 8.734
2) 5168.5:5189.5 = 8.946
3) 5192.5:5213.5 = 9.017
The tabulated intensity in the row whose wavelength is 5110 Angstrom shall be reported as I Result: 8.973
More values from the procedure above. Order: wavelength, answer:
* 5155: 8.759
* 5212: 8.73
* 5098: 8.956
